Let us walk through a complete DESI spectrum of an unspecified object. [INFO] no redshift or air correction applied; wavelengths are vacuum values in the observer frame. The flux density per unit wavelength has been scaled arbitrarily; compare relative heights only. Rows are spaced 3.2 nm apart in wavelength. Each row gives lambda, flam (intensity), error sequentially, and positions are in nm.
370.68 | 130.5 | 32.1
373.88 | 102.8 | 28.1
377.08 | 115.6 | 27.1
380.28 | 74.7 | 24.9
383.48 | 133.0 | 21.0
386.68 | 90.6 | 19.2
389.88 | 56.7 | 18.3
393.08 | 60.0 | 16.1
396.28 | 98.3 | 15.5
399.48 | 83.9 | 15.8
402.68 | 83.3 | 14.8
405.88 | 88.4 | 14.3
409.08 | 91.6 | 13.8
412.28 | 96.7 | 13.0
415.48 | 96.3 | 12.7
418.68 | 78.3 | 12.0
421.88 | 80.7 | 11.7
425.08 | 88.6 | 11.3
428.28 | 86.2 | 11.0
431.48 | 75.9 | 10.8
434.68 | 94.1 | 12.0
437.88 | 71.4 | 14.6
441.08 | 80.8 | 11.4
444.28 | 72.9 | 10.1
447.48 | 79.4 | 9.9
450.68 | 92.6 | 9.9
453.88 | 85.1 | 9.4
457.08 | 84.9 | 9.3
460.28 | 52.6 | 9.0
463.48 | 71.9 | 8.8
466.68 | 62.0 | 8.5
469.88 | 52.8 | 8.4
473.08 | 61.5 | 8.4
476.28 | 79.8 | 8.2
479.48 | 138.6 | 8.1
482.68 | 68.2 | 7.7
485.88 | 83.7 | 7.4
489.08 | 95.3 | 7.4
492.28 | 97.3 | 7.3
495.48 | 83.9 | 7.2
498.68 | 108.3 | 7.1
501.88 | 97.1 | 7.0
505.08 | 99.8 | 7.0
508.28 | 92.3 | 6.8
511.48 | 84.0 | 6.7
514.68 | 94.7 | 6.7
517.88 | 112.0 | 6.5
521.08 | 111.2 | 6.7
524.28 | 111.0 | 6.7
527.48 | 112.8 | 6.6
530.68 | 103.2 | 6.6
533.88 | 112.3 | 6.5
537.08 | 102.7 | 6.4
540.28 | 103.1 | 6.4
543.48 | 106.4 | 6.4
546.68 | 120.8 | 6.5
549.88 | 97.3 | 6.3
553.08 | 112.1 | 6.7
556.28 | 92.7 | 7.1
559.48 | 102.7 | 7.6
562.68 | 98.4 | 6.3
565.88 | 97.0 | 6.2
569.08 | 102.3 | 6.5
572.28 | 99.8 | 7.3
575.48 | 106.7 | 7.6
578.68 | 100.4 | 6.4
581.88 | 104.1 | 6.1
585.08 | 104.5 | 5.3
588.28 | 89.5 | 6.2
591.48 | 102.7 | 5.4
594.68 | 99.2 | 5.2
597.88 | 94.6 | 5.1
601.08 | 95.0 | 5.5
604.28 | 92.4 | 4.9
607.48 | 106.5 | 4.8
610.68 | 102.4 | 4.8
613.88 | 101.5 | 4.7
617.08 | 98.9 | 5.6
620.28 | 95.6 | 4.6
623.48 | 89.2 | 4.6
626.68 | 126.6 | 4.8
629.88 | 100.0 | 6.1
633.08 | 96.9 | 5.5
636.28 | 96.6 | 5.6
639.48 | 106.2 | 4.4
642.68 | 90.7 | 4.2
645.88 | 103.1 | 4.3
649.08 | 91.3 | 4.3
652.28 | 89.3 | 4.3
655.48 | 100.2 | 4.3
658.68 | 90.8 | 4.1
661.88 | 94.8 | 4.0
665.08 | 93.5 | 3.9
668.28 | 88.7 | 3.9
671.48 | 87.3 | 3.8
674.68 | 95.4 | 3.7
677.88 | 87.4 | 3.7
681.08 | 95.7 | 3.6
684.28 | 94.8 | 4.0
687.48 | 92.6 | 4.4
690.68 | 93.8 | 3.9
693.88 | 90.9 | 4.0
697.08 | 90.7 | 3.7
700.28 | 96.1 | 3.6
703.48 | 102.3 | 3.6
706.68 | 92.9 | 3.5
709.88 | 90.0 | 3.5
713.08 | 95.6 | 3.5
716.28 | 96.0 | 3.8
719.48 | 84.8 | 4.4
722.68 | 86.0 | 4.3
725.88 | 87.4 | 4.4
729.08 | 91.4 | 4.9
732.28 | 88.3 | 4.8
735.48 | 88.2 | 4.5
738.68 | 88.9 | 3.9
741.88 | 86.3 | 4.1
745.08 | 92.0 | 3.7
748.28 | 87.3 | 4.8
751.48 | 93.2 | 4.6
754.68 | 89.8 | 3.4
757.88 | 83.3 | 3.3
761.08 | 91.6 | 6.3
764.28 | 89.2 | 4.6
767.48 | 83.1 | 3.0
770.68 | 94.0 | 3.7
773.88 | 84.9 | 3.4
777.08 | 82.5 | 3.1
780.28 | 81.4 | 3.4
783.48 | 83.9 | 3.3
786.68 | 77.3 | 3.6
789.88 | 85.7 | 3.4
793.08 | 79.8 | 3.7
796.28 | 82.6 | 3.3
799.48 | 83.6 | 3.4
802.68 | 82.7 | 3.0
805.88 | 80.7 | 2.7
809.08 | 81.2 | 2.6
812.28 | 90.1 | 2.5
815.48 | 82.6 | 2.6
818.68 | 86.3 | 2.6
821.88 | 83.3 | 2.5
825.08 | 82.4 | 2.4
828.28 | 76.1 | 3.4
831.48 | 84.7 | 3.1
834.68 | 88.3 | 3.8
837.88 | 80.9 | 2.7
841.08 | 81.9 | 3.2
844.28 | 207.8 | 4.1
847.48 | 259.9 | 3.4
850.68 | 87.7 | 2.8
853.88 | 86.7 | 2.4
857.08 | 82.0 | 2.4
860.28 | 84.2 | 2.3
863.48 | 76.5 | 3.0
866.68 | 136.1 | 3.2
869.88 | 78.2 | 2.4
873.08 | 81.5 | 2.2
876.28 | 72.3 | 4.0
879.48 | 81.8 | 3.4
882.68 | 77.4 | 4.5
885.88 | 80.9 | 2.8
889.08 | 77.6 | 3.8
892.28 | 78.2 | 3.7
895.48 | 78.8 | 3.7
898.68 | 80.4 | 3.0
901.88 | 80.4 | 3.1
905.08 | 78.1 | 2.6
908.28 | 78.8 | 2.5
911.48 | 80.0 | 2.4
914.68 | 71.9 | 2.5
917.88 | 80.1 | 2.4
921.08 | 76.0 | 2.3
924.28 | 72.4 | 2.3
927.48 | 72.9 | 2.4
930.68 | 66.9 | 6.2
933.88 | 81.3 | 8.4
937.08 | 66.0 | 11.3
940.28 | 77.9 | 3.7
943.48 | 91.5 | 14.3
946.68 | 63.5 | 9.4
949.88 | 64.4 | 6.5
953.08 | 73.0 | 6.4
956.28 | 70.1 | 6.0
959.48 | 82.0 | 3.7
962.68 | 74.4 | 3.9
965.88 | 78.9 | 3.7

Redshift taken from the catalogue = 0.289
